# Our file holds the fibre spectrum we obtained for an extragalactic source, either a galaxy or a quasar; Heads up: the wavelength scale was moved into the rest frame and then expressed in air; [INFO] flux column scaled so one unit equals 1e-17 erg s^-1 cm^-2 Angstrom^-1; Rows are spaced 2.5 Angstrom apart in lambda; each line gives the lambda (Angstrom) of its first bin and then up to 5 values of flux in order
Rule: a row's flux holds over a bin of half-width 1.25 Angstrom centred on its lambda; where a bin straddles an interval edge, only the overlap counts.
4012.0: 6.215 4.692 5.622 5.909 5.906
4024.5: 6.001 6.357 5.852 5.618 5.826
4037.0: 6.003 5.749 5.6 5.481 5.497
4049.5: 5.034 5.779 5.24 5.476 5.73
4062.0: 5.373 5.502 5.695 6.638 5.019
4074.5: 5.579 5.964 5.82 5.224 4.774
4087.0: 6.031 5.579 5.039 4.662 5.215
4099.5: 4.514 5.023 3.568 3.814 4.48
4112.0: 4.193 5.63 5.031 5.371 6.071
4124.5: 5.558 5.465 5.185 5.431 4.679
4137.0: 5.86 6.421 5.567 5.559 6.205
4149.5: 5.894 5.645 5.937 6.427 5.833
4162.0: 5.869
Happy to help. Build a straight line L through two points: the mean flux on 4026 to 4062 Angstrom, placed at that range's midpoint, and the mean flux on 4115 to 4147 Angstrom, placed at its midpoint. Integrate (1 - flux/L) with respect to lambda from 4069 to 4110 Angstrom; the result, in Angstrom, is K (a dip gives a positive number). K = 3.6 Angstrom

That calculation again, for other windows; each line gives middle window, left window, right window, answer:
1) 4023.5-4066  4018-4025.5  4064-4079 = 1.4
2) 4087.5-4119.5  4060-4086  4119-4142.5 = 4.5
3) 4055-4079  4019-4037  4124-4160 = 0.8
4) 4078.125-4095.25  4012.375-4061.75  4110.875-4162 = 0.9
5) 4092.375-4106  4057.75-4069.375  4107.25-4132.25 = 1.9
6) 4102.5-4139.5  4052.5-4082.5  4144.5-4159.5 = 4.9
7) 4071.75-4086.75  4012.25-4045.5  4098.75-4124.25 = -0.8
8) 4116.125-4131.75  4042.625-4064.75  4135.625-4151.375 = 0.9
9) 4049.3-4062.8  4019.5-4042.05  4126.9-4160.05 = 0.9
